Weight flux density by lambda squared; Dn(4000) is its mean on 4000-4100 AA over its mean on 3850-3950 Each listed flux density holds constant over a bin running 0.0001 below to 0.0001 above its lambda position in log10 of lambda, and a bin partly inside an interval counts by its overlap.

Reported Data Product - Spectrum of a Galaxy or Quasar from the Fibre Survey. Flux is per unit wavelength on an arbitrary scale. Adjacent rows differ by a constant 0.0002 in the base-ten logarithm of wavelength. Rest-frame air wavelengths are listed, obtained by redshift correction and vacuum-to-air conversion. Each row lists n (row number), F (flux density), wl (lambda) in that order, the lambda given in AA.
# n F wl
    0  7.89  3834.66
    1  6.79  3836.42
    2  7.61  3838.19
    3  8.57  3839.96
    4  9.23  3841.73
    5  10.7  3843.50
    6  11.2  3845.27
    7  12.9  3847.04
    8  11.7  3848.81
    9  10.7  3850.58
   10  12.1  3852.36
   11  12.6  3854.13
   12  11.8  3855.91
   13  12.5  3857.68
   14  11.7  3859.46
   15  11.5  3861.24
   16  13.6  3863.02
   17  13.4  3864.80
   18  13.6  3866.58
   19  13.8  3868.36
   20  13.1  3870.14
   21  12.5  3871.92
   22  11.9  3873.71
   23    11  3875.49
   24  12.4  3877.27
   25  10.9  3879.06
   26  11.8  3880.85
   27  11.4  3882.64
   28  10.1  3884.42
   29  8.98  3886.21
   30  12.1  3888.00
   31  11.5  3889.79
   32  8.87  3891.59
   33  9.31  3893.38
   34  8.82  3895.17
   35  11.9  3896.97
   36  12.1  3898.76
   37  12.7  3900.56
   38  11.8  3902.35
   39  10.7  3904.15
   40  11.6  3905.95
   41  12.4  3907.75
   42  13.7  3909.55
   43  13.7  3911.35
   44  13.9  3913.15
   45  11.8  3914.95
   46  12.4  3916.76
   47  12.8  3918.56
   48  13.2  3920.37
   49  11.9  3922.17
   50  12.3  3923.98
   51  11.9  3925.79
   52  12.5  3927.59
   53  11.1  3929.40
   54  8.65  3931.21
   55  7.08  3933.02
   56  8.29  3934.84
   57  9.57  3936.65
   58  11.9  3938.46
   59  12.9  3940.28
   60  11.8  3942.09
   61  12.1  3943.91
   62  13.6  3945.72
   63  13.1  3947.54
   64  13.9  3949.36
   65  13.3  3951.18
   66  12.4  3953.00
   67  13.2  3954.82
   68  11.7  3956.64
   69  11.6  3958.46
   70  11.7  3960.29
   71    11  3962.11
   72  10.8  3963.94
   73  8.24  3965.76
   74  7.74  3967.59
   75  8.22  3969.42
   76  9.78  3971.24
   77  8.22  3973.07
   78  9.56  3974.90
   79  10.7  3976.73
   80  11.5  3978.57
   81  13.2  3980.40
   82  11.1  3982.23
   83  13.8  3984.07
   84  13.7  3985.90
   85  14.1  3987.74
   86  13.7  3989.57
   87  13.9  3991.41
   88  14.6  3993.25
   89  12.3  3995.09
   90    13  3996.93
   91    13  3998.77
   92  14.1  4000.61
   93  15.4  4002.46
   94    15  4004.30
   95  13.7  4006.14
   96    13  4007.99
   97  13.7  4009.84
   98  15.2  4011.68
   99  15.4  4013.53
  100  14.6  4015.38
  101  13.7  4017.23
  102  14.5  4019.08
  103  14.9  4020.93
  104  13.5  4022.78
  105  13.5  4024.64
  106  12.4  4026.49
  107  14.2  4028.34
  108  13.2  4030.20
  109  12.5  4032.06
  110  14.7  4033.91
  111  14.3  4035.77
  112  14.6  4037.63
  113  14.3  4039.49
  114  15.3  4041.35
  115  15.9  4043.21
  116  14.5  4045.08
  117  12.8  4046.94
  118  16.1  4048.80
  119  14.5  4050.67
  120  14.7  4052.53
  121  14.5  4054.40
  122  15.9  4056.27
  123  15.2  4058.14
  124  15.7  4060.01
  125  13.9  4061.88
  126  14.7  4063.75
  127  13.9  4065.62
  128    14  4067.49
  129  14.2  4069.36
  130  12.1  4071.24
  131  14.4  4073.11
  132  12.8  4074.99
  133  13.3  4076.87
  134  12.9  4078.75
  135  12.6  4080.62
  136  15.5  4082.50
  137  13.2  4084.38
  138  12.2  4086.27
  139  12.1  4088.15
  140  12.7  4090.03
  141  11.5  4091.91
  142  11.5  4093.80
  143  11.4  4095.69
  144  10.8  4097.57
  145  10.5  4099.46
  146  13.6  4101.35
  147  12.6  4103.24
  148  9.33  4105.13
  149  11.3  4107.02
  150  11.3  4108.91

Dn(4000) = 1.27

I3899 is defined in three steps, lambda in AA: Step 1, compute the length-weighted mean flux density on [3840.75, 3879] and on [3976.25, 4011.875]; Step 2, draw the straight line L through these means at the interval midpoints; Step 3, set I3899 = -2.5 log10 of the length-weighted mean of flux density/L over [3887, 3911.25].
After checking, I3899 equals 0.10 mag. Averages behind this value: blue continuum 12.1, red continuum 13.4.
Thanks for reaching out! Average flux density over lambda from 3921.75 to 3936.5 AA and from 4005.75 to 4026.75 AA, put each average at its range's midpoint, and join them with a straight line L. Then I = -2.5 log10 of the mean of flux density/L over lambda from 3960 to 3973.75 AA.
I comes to 0.26 mag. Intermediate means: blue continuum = 10.4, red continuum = 14.1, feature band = 9.39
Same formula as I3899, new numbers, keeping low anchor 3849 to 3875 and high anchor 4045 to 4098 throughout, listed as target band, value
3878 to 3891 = 0.151 mag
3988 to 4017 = -0.066 mag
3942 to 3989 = 0.128 mag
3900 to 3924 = 0.019 mag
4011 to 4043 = -0.068 mag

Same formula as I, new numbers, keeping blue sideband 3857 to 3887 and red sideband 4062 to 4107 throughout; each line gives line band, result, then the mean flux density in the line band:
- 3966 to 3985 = 0.20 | 10.3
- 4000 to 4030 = -0.14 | 14.1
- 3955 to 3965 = 0.08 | 11.4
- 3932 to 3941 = 0.23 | 9.86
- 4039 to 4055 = -0.17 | 14.7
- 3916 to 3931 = 0.01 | 12.1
